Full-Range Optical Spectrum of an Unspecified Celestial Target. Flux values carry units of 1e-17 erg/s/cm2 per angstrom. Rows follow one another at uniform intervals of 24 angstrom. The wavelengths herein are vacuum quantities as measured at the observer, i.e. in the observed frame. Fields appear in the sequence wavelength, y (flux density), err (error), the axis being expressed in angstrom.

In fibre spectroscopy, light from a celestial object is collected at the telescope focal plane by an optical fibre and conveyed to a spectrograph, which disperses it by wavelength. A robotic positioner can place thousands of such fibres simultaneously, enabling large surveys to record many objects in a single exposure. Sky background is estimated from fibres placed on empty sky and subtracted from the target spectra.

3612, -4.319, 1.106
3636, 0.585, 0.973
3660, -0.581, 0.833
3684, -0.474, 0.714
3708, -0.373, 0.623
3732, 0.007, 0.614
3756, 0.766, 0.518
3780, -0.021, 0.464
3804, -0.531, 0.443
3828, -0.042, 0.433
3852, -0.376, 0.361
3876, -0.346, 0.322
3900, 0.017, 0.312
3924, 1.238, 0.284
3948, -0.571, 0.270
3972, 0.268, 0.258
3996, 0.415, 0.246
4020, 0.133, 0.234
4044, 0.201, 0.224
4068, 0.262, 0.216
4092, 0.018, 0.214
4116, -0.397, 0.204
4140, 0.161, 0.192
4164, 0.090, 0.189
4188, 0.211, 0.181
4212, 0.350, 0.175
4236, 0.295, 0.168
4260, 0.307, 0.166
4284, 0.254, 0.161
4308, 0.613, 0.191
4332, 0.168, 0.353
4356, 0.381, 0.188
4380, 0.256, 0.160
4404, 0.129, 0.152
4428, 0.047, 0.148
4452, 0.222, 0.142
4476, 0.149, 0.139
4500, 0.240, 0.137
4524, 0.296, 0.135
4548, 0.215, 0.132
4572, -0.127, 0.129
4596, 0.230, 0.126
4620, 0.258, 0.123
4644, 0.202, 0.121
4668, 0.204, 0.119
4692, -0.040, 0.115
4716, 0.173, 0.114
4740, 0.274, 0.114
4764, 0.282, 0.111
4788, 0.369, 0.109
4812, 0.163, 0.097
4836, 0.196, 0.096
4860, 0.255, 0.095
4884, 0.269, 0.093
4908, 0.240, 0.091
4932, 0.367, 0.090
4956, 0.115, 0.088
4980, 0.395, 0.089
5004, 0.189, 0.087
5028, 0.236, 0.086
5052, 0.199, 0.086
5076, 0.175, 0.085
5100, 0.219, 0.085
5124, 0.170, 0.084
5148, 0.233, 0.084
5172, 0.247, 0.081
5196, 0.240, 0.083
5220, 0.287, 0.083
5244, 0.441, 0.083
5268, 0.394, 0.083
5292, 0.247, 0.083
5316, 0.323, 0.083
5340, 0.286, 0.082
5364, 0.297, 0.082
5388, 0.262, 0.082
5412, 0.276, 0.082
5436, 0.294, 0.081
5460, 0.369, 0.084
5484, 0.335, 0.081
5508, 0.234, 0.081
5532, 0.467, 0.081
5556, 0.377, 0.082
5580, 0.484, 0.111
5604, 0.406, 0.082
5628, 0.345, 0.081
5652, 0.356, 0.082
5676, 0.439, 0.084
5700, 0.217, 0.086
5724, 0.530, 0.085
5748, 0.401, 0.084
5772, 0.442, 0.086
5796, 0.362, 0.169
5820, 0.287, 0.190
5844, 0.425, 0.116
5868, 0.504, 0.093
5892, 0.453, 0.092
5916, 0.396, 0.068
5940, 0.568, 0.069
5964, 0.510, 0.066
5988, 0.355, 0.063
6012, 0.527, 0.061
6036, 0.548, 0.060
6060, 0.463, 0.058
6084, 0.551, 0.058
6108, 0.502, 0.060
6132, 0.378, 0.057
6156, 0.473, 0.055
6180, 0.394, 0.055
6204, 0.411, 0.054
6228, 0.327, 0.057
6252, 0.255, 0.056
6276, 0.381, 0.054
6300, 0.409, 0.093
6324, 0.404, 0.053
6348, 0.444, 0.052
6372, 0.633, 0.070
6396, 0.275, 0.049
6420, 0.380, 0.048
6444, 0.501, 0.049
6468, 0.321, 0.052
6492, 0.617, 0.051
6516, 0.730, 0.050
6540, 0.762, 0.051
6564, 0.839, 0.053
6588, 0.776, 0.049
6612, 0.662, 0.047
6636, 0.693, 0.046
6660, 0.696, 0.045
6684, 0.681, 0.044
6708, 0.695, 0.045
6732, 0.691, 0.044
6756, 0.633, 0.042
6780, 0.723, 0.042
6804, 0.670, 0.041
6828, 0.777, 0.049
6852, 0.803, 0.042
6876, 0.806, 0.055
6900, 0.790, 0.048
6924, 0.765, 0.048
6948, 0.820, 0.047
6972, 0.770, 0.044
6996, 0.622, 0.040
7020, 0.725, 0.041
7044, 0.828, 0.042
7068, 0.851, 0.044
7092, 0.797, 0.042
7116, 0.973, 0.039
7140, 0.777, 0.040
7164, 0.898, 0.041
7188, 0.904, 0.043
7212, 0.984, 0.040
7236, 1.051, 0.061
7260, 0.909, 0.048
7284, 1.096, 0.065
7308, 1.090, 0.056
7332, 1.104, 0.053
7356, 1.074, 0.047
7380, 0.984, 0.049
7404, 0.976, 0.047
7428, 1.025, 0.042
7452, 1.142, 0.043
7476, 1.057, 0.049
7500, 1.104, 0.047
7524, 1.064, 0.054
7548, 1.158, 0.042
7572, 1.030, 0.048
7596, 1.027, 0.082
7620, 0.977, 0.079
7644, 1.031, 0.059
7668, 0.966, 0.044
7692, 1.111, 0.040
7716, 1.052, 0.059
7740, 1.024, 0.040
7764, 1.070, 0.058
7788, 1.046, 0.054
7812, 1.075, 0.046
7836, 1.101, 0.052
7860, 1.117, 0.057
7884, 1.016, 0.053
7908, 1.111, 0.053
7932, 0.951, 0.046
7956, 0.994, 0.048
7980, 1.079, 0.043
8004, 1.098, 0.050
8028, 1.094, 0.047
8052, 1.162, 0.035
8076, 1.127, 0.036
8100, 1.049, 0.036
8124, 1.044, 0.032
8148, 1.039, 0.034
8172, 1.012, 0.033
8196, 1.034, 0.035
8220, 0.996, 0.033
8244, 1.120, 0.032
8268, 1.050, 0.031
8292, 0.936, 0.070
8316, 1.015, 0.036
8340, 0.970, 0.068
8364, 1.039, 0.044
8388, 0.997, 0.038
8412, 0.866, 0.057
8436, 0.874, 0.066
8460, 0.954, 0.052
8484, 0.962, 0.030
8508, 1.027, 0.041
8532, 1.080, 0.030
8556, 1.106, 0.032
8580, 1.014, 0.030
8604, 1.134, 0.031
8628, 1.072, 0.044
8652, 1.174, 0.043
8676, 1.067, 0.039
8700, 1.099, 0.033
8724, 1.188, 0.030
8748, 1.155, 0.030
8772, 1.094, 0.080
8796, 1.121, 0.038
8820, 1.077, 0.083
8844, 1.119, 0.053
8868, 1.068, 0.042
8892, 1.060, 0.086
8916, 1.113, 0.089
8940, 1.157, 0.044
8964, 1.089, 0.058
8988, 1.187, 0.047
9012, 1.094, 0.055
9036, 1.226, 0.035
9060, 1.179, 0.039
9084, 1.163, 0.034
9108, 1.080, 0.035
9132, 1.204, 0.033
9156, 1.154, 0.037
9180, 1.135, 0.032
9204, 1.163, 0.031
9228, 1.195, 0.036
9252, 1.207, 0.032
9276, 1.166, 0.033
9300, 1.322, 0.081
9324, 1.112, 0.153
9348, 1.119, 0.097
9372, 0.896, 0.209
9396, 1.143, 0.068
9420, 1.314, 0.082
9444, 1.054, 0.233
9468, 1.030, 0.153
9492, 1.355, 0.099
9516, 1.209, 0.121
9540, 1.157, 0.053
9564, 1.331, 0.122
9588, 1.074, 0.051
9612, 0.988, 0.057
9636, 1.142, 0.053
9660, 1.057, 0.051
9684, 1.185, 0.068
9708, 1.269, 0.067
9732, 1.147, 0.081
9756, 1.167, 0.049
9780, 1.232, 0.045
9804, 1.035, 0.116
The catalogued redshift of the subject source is 0.628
